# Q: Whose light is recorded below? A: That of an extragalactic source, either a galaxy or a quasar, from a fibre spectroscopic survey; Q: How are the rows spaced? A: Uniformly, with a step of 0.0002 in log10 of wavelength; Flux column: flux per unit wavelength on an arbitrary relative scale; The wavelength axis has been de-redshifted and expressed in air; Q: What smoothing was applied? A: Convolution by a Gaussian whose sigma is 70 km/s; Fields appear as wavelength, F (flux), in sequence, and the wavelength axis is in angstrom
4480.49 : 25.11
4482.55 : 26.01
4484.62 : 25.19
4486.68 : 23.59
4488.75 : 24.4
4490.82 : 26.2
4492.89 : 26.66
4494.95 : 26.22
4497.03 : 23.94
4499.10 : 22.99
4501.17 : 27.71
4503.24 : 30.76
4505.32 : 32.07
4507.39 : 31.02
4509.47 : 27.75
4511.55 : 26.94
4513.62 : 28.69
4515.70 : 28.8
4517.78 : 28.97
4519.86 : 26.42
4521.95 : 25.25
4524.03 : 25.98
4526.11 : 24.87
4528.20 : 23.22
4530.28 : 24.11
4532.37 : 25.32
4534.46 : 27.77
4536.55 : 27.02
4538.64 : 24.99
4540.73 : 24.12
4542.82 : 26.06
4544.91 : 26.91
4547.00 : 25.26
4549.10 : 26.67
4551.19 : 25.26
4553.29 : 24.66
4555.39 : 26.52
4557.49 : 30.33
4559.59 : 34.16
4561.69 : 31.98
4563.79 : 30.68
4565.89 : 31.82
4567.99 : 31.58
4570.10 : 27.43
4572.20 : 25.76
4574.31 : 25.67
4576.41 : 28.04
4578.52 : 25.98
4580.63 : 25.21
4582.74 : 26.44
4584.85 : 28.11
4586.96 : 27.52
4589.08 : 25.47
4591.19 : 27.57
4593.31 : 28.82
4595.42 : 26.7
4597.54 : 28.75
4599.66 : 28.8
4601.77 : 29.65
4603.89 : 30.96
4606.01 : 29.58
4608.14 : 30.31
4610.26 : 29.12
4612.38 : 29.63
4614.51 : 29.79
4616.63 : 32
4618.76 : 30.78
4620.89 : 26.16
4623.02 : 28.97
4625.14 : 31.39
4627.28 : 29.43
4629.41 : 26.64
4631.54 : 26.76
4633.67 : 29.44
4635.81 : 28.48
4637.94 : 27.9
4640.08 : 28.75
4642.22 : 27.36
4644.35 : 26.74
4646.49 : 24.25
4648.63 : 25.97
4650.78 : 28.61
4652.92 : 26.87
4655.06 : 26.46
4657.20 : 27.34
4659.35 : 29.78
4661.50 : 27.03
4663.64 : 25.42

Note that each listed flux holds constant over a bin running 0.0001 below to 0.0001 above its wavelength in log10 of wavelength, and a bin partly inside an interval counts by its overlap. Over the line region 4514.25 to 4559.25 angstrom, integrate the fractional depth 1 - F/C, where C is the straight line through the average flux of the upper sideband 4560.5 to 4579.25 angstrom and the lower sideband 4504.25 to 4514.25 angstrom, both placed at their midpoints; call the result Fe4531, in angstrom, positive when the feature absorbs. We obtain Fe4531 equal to 4.40 angstrom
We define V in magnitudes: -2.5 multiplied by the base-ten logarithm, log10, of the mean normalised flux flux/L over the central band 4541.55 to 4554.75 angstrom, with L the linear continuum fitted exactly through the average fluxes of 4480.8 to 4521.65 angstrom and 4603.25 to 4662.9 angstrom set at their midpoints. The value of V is 0.069 mag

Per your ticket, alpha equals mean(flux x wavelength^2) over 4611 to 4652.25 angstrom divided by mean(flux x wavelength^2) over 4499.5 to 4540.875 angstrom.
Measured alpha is 1.10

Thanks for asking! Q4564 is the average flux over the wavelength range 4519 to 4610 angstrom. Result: 27.4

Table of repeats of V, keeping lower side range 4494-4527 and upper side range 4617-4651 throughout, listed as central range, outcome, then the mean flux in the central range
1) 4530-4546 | 0.07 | 25.9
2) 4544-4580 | -0.02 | 28.1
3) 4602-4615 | -0.07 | 29.9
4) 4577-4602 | 0.02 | 27.4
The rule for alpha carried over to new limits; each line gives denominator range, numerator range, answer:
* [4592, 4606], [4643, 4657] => 0.94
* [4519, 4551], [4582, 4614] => 1.15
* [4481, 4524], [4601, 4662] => 1.12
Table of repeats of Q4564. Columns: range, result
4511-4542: 26.2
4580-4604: 27.8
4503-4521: 28.9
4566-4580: 27.6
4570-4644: 28.3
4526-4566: 27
